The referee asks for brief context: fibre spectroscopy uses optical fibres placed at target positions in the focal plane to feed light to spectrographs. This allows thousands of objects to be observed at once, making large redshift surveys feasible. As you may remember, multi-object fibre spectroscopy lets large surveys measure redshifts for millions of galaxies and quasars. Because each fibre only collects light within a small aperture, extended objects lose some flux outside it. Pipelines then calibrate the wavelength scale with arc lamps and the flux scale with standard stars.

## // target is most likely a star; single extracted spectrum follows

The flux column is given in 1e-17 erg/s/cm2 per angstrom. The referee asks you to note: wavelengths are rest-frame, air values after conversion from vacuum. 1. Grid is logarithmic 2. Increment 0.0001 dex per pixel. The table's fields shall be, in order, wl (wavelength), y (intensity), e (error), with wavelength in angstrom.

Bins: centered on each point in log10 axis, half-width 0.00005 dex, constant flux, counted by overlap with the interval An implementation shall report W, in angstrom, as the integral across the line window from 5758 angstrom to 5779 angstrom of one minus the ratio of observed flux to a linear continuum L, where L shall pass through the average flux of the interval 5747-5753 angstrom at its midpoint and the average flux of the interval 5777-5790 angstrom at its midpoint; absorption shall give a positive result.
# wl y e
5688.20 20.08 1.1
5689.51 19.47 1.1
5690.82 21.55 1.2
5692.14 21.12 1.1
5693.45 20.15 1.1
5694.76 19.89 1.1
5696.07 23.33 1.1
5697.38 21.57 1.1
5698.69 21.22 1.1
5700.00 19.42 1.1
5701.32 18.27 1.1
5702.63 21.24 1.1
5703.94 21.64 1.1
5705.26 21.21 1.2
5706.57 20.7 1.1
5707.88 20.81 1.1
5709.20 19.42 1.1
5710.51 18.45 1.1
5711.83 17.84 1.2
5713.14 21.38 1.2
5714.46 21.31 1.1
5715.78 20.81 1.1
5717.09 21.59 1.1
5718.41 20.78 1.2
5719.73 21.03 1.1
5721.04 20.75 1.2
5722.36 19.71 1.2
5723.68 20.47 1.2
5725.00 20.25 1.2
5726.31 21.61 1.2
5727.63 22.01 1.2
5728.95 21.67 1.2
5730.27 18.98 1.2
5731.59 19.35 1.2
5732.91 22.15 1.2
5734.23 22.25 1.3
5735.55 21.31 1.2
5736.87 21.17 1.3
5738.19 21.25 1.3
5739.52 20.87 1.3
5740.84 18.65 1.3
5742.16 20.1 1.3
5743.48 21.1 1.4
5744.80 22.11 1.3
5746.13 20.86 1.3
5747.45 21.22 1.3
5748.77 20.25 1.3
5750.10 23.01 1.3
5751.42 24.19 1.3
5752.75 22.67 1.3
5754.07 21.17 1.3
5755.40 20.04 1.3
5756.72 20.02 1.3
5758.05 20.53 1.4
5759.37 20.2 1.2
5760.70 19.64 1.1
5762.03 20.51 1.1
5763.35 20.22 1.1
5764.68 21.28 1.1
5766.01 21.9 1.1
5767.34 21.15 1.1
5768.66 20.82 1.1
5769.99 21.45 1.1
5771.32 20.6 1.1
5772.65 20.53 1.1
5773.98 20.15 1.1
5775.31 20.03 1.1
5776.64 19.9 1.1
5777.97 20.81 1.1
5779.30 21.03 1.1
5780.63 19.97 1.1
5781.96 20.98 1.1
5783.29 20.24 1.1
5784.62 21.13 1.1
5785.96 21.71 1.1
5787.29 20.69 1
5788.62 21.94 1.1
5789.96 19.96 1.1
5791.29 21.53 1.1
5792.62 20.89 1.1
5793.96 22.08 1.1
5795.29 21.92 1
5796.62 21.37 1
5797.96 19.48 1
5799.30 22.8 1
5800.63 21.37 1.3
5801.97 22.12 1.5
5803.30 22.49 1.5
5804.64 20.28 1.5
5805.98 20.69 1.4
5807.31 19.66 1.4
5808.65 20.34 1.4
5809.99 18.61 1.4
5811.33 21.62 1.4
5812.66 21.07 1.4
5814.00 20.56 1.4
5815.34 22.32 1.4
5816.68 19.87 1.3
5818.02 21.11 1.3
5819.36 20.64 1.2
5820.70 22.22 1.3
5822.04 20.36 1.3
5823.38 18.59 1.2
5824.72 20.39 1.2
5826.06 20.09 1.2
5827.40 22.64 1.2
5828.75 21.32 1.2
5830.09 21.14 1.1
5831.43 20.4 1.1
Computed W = 0.8 angstrom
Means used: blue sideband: 22.3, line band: 20.6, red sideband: 20.9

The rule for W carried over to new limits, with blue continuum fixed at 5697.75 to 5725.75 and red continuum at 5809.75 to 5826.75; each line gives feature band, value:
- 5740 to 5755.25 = -0.6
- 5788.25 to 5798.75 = -0.3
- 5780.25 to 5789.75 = -0.2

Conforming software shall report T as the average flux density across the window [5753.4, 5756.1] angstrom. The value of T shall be 20.6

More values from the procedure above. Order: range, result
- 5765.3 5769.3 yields 21.3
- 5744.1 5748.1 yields 21.4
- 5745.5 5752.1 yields 21.9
